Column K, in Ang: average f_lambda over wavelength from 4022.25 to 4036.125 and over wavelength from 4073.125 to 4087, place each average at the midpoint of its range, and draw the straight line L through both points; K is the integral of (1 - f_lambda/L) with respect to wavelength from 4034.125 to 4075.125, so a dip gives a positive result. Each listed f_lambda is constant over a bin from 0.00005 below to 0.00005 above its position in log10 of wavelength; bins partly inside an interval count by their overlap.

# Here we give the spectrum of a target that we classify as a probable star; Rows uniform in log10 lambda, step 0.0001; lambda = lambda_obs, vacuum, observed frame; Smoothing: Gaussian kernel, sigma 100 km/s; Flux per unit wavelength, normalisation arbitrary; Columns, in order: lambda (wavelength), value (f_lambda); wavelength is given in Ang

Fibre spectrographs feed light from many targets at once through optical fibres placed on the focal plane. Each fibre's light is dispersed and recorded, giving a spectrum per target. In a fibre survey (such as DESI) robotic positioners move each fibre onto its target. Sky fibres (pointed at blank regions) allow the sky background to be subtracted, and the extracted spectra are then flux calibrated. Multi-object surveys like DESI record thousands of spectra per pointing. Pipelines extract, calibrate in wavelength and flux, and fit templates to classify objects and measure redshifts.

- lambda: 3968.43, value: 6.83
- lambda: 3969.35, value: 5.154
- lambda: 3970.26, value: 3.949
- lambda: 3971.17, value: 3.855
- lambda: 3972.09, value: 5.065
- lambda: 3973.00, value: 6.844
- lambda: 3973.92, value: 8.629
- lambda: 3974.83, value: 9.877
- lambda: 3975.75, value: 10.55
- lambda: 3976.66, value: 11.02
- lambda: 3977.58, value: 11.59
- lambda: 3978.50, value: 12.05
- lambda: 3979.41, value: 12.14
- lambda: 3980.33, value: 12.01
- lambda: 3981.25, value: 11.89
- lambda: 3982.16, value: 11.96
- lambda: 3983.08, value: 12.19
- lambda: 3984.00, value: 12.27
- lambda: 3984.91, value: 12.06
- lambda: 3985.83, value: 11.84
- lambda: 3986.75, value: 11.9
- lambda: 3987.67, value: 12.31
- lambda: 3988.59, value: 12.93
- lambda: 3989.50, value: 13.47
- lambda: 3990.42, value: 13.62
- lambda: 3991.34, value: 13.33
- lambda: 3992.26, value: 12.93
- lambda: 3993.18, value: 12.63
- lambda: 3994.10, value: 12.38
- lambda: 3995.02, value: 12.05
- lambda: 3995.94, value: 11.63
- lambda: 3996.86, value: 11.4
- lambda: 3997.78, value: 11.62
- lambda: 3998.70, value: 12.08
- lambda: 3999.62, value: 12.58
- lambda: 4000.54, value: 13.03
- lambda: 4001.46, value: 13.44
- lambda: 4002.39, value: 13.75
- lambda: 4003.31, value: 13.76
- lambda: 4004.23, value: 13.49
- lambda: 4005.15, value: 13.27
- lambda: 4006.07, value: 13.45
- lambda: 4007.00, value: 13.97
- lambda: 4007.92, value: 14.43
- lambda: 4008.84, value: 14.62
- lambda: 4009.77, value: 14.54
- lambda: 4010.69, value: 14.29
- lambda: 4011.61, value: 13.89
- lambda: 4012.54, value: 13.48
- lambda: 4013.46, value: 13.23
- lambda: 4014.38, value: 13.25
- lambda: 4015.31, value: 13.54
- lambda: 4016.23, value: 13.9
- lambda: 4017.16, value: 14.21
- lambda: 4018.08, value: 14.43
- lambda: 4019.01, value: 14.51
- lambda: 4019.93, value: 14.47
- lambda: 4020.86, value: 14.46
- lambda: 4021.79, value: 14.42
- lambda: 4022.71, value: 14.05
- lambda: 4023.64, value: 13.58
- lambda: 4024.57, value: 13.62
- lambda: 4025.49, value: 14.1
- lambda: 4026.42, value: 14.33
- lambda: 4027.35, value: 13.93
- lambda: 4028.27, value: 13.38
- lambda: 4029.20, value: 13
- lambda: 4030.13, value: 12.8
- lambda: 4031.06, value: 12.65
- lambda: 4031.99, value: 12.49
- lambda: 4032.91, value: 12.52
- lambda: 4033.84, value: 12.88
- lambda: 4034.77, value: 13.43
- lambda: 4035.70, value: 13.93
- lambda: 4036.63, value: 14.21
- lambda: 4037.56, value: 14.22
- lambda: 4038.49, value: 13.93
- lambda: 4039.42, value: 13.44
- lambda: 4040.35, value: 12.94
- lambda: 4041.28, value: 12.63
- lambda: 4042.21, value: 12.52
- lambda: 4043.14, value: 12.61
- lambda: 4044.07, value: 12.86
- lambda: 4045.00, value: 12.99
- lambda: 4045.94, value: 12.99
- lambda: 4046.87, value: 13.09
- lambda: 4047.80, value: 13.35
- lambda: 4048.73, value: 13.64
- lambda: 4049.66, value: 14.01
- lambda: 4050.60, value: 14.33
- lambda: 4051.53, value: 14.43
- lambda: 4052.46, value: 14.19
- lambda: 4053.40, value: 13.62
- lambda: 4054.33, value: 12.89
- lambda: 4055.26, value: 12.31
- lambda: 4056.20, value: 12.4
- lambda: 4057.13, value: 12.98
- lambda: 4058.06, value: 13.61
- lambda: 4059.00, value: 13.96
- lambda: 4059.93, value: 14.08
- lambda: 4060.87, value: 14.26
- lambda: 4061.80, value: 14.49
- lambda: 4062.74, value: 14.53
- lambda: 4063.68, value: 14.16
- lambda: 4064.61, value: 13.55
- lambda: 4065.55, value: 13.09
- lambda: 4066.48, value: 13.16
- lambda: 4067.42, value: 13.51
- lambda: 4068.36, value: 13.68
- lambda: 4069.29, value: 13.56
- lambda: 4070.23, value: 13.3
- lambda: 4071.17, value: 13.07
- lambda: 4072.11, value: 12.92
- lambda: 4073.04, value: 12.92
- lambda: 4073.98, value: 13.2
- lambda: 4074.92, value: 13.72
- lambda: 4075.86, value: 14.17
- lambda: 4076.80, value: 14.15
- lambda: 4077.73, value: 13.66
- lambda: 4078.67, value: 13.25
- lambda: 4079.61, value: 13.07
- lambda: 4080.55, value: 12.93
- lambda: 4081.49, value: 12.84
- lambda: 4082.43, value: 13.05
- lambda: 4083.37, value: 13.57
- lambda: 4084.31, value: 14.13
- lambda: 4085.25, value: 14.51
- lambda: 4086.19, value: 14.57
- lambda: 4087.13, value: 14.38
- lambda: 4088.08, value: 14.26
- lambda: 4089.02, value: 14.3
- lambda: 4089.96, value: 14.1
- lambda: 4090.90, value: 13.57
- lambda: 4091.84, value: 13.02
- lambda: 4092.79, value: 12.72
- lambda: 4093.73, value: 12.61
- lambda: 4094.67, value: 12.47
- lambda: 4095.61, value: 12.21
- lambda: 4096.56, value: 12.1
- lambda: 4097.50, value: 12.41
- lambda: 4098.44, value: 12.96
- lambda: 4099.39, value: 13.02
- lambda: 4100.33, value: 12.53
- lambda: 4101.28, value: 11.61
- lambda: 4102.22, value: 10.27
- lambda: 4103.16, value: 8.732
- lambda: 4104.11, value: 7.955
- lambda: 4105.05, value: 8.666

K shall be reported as 0.1 Ang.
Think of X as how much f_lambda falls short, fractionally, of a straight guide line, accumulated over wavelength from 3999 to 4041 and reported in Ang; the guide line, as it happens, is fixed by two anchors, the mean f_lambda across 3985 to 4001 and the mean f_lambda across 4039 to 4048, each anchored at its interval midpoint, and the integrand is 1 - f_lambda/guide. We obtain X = -3.2 Ang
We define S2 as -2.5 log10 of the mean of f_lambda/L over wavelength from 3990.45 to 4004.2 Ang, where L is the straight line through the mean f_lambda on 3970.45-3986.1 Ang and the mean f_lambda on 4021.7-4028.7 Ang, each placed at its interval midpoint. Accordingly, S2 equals -0.08 mag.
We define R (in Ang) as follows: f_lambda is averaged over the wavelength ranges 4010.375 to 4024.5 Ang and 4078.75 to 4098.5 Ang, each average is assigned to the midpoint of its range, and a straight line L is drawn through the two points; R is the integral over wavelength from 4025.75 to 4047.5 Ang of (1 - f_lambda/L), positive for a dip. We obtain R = 0.9 Ang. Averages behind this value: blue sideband 14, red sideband 13.3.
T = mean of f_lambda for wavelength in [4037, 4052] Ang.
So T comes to 13.4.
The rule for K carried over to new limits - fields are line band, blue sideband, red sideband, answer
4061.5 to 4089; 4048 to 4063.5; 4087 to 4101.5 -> -0.6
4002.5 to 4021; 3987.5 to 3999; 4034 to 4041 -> -1.4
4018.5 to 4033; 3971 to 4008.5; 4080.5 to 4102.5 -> -1.6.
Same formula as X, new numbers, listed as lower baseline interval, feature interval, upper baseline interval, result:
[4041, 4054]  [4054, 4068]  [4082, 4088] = 0.1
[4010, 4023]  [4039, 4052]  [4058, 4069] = 0.6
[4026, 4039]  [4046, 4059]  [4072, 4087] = 0.0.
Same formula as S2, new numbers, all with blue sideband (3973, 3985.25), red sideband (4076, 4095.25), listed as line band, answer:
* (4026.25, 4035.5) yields -0.065 mag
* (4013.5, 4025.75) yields -0.158 mag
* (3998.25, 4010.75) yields -0.155 mag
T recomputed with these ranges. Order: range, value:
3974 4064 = 13.2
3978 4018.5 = 13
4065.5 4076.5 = 13.4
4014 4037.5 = 13.7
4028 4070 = 13.4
